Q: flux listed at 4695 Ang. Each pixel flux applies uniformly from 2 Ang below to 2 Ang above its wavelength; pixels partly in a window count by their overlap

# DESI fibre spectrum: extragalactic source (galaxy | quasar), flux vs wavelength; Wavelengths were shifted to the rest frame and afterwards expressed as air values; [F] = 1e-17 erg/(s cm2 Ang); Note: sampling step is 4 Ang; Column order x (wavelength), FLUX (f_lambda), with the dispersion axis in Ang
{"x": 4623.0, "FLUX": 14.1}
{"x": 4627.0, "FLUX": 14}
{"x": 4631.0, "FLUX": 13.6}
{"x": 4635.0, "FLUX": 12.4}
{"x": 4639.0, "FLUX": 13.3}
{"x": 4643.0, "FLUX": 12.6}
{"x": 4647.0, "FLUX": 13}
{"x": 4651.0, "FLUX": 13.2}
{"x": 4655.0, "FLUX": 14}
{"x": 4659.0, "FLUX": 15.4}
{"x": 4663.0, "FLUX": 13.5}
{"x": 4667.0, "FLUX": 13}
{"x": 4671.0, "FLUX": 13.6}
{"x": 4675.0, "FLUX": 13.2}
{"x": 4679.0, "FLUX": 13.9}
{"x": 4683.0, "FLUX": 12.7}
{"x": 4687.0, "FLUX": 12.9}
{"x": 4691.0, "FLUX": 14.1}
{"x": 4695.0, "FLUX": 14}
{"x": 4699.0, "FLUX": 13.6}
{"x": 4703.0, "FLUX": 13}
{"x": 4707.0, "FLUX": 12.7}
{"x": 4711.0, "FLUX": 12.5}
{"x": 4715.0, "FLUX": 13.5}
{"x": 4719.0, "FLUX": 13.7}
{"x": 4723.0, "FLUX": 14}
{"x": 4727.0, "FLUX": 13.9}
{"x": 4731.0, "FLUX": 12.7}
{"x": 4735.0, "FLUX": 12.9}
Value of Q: 14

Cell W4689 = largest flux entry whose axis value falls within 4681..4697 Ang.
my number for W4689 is 14.1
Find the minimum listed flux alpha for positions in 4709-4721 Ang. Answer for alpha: 12.5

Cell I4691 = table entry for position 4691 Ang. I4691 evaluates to 14.1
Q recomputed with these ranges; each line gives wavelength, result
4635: 12.4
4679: 13.9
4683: 12.7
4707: 12.7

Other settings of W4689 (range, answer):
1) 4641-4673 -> 15.4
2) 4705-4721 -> 13.7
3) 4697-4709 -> 13.6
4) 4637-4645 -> 13.3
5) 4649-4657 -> 14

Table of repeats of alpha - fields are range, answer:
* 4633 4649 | 12.4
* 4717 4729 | 13.7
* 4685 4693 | 12.9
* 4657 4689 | 12.7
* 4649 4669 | 13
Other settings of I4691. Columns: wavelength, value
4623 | 14.1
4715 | 13.5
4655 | 14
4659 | 15.4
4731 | 12.7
